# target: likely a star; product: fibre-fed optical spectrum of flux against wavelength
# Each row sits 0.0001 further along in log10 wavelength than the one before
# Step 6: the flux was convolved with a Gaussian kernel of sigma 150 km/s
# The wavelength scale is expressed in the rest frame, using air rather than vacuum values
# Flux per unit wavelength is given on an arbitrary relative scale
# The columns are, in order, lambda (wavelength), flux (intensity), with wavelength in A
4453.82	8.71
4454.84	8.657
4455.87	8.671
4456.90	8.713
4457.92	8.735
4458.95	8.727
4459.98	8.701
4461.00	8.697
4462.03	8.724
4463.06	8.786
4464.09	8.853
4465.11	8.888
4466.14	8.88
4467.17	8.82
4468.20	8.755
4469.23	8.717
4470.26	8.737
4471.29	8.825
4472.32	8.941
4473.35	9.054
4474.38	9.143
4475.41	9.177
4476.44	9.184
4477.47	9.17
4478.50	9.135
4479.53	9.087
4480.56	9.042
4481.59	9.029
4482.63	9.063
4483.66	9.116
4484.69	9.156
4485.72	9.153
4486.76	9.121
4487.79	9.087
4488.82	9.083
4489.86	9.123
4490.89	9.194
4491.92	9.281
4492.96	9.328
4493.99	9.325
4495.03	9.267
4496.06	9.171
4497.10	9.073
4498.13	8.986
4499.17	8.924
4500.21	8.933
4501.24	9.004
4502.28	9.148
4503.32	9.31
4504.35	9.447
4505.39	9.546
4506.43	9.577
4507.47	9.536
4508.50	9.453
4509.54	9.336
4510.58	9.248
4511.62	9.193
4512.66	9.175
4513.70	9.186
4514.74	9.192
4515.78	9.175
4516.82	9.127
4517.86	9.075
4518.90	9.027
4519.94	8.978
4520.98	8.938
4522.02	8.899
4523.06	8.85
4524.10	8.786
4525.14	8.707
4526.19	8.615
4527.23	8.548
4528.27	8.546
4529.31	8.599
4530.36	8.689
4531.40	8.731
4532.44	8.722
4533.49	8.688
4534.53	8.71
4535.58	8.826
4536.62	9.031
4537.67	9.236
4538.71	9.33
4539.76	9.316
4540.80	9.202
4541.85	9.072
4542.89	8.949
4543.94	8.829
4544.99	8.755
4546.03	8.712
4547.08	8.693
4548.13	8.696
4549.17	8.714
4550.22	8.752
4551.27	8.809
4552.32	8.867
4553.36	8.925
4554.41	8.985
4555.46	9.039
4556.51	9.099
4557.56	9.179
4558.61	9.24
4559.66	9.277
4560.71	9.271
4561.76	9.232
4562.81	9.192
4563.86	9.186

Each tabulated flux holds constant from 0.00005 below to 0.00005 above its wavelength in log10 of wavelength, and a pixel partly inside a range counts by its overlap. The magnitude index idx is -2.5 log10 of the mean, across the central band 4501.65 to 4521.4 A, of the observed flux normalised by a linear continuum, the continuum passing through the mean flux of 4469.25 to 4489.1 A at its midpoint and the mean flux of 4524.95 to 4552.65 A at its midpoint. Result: -0.04 mag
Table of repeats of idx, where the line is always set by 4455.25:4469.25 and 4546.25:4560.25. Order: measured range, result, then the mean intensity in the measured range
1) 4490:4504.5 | -0.041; 9.17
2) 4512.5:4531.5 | -0.001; 8.89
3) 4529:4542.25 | -0.004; 8.93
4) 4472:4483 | -0.037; 9.1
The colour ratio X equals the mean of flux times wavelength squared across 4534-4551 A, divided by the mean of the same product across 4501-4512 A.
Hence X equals 1.0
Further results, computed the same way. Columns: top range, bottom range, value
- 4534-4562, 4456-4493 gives 1.04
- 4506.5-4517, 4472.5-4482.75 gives 1.03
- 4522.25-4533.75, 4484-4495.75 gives 0.96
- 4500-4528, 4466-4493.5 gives 1.02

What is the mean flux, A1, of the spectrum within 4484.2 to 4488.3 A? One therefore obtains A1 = 9.13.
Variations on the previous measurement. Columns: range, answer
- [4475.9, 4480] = 9.15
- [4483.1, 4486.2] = 9.16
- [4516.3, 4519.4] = 9.08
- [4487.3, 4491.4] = 9.12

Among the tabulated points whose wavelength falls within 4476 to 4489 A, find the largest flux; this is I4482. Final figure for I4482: 9.184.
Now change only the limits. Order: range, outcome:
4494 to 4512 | 9.577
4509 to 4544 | 9.336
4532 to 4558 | 9.33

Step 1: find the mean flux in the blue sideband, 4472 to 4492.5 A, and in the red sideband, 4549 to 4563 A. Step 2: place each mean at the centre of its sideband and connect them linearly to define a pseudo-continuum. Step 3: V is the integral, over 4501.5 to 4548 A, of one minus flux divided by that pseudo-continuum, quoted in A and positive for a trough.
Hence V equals 0.3 A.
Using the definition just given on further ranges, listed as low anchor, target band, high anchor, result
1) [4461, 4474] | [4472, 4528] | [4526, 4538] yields -2.1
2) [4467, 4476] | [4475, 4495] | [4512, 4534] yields -0.6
